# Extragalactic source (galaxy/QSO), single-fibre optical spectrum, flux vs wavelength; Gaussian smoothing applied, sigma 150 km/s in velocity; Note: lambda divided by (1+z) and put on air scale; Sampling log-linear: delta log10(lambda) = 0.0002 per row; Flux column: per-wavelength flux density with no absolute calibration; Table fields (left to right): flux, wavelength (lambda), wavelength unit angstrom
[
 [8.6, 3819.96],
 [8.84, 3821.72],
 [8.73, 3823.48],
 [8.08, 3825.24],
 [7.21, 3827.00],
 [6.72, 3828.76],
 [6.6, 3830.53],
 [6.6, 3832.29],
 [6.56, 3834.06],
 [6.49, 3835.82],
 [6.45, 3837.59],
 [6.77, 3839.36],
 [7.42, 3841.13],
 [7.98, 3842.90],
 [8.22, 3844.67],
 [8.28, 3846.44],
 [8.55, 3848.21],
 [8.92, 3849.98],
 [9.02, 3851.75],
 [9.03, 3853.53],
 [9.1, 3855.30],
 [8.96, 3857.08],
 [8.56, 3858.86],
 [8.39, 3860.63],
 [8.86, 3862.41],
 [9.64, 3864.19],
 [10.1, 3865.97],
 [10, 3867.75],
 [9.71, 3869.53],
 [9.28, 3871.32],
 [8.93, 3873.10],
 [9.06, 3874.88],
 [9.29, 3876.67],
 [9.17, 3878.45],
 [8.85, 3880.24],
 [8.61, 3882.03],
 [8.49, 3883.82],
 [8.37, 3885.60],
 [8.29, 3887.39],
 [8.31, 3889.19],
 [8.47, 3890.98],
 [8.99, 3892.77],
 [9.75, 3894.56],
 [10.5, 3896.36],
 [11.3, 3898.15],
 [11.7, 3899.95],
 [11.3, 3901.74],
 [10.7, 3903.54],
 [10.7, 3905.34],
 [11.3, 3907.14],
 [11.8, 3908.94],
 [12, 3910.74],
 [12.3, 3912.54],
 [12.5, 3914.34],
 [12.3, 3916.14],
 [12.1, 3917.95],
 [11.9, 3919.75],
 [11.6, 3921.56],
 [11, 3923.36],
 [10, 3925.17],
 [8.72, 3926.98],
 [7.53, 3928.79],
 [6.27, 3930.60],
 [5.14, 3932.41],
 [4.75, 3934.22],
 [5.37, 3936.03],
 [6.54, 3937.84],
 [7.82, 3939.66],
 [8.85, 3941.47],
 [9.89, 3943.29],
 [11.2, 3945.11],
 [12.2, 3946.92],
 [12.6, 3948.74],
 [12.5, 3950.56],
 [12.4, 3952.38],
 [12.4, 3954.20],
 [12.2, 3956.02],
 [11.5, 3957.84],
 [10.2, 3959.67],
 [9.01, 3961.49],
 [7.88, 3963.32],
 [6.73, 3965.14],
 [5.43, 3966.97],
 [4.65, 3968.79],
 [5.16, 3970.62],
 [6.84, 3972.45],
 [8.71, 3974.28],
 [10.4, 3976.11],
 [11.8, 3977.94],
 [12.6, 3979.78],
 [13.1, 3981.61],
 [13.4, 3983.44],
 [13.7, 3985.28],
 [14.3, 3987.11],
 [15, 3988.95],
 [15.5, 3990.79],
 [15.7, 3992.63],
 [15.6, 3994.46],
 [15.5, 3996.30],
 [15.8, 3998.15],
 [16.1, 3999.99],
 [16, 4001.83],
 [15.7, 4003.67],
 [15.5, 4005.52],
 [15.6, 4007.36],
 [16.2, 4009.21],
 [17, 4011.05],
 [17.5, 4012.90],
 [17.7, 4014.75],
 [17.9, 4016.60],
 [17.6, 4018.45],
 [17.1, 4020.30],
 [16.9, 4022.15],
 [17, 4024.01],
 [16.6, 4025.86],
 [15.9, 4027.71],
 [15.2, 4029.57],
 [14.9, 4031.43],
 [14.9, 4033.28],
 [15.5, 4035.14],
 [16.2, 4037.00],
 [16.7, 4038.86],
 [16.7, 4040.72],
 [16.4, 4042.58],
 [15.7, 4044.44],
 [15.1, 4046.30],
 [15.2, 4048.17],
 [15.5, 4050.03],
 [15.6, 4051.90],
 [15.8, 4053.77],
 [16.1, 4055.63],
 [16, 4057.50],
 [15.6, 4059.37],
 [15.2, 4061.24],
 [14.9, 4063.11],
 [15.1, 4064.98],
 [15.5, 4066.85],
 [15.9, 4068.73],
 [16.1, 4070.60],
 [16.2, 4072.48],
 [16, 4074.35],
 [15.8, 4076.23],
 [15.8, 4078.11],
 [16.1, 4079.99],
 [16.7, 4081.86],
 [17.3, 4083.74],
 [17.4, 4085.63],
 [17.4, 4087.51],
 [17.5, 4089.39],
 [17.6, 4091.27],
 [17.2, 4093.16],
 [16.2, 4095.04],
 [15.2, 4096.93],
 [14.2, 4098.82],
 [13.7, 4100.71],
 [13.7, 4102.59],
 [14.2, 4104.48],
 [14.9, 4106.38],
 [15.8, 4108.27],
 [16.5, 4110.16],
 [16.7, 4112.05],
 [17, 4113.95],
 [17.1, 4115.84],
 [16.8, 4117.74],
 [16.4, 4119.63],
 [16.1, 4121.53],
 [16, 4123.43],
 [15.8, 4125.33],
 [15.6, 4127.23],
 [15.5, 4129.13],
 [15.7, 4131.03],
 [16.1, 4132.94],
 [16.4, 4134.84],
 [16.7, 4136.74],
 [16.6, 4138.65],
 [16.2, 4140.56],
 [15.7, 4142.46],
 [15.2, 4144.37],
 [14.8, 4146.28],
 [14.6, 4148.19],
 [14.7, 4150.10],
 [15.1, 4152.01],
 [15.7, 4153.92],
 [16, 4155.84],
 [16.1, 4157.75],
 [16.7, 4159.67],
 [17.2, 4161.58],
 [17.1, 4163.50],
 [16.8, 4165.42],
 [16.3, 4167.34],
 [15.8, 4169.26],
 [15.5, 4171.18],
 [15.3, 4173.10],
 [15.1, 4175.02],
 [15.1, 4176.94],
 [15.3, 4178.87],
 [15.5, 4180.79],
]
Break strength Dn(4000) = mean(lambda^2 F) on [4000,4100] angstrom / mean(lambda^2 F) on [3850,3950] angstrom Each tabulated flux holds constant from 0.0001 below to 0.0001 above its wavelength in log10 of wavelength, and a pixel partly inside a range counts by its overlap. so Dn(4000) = 1.82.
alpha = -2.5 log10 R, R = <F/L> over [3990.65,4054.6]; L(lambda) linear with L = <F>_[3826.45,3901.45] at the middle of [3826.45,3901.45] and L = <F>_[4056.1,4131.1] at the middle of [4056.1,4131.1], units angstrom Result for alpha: -0.18 mag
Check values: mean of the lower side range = 8.64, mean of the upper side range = 16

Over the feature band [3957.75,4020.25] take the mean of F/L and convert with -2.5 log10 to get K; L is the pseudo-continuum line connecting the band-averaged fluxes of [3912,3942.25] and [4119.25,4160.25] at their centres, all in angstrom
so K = -0.17 mag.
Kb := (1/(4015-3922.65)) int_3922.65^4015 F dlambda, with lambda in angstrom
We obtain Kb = 11.4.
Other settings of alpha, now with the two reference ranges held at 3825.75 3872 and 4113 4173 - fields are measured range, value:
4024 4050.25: -0.19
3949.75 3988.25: 0.12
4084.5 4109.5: -0.07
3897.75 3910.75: -0.17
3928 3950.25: 0.27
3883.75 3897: 0.05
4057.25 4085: -0.13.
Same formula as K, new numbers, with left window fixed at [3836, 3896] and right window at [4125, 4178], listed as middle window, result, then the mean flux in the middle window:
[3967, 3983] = 0.253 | 9.08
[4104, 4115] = -0.080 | 15.9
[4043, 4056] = -0.173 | 15.6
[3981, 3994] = -0.226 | 14.5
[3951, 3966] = 0.064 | 10.4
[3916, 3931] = -0.005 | 10.2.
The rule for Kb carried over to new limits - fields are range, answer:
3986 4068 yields 15.9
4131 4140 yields 16.3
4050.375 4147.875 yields 15.9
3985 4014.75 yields 15.8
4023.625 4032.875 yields 15.8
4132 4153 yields 15.7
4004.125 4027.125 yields 16.8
